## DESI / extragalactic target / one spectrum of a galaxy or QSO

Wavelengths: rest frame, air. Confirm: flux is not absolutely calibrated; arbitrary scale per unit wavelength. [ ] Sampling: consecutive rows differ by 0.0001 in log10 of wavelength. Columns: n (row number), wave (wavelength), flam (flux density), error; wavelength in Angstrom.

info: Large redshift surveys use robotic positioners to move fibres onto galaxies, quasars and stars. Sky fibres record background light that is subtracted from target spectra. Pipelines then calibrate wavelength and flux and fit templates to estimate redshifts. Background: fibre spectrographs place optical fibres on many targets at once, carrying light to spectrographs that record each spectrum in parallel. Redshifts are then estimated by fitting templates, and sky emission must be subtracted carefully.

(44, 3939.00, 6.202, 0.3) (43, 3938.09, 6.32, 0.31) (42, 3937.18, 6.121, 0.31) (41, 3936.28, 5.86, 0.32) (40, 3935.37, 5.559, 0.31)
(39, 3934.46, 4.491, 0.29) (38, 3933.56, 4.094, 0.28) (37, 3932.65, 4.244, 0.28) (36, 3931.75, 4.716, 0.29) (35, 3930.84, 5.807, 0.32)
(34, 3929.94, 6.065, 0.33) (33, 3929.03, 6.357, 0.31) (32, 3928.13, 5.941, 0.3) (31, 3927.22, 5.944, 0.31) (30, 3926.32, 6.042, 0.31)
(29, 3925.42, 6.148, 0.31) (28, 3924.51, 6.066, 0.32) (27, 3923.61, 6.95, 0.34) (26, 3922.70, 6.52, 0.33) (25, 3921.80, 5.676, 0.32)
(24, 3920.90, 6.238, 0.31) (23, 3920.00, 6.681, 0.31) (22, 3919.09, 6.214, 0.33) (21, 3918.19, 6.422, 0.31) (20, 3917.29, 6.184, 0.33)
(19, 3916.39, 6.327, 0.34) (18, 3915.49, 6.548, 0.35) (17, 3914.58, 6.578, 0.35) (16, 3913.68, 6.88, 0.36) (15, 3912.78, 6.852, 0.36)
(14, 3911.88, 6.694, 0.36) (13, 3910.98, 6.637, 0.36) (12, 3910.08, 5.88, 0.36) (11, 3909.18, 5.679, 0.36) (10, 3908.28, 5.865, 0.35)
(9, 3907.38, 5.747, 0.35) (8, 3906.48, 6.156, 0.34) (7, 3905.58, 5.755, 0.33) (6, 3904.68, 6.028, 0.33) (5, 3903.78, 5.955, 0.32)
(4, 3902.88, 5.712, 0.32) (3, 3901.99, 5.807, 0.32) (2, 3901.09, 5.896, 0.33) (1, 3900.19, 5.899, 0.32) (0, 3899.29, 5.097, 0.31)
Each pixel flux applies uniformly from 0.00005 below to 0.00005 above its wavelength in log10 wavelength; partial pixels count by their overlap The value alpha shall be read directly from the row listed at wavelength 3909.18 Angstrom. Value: 5.679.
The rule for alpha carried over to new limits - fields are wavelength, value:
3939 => 6.202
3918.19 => 6.422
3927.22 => 5.944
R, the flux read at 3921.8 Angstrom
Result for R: 5.676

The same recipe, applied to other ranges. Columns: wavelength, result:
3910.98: 6.637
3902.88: 5.712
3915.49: 6.548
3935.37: 5.559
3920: 6.681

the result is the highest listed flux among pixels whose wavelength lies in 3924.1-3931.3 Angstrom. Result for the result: 6.357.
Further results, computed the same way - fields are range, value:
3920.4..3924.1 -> 6.95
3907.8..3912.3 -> 6.694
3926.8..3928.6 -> 5.944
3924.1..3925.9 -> 6.148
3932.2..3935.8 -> 5.559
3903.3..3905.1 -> 6.028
